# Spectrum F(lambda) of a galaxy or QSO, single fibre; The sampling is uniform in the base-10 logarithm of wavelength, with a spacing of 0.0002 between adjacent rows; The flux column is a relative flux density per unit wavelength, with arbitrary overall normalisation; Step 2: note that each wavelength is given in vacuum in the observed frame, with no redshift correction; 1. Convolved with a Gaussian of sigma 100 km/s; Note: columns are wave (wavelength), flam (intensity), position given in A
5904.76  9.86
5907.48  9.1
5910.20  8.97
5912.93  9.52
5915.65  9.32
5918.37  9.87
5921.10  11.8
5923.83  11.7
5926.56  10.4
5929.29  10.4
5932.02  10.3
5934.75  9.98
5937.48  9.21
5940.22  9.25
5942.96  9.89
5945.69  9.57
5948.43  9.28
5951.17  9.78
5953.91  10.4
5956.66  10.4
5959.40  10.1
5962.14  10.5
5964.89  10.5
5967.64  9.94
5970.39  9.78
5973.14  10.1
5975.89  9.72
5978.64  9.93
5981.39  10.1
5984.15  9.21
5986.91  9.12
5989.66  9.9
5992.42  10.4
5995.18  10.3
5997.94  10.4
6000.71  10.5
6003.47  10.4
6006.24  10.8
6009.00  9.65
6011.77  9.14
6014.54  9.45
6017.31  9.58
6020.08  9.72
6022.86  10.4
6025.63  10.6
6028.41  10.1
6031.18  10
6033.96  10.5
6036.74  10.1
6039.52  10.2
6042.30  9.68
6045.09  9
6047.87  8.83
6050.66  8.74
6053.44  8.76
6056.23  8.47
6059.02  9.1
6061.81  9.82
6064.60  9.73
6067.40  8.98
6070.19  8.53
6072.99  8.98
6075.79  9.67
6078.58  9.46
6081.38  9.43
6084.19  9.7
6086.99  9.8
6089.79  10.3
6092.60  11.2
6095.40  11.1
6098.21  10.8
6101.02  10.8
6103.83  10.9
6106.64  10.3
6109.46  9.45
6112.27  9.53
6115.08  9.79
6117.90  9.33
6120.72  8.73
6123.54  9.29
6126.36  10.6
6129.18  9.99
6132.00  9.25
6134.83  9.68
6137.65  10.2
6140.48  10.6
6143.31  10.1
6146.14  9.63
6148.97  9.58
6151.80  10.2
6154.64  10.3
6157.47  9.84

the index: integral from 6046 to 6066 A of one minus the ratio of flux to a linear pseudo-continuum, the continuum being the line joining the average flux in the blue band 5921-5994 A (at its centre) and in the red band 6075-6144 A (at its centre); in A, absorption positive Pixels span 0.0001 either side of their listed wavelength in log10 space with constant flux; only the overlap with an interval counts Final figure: 1.9 A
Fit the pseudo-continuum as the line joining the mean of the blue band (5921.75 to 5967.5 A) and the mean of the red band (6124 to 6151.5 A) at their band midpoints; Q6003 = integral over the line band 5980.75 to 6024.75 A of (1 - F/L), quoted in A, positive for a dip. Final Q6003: 0.5 A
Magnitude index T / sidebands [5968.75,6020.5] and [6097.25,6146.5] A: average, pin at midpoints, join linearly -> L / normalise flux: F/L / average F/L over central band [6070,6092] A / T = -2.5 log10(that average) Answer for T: 0.04 mag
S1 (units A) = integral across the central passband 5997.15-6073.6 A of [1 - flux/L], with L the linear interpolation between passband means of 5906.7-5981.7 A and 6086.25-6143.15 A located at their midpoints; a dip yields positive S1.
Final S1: 3.0 A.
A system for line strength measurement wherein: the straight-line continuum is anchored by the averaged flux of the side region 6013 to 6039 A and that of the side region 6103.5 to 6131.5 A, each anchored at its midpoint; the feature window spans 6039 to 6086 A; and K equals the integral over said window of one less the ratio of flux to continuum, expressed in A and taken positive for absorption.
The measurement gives 3.3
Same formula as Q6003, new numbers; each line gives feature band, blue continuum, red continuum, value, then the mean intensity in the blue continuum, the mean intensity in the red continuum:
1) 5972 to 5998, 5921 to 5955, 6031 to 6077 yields -0.3 A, 10.1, 9.34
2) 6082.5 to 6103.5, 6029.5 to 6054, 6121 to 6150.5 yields -1.7 A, 9.57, 9.85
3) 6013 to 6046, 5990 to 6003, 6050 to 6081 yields -0.6 A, 10.4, 9.13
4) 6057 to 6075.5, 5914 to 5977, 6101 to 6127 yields 1.3 A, 10.1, 9.8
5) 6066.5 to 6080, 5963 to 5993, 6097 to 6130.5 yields 1.1 A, 9.88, 9.95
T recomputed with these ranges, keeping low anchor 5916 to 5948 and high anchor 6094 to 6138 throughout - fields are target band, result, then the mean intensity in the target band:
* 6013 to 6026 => 0.02 mag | 9.89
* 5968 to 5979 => 0.03 mag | 9.89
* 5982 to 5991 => 0.07 mag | 9.47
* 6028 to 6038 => -0.01 mag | 10.2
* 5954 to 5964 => -0.02 mag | 10.3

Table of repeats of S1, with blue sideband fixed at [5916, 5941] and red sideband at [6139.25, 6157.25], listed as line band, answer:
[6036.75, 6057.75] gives 2.1 A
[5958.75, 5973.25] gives 0.1 A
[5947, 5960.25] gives 0.4 A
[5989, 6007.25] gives -0.3 A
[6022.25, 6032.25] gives -0.1 A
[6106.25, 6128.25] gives 1.0 A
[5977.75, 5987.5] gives 0.6 A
